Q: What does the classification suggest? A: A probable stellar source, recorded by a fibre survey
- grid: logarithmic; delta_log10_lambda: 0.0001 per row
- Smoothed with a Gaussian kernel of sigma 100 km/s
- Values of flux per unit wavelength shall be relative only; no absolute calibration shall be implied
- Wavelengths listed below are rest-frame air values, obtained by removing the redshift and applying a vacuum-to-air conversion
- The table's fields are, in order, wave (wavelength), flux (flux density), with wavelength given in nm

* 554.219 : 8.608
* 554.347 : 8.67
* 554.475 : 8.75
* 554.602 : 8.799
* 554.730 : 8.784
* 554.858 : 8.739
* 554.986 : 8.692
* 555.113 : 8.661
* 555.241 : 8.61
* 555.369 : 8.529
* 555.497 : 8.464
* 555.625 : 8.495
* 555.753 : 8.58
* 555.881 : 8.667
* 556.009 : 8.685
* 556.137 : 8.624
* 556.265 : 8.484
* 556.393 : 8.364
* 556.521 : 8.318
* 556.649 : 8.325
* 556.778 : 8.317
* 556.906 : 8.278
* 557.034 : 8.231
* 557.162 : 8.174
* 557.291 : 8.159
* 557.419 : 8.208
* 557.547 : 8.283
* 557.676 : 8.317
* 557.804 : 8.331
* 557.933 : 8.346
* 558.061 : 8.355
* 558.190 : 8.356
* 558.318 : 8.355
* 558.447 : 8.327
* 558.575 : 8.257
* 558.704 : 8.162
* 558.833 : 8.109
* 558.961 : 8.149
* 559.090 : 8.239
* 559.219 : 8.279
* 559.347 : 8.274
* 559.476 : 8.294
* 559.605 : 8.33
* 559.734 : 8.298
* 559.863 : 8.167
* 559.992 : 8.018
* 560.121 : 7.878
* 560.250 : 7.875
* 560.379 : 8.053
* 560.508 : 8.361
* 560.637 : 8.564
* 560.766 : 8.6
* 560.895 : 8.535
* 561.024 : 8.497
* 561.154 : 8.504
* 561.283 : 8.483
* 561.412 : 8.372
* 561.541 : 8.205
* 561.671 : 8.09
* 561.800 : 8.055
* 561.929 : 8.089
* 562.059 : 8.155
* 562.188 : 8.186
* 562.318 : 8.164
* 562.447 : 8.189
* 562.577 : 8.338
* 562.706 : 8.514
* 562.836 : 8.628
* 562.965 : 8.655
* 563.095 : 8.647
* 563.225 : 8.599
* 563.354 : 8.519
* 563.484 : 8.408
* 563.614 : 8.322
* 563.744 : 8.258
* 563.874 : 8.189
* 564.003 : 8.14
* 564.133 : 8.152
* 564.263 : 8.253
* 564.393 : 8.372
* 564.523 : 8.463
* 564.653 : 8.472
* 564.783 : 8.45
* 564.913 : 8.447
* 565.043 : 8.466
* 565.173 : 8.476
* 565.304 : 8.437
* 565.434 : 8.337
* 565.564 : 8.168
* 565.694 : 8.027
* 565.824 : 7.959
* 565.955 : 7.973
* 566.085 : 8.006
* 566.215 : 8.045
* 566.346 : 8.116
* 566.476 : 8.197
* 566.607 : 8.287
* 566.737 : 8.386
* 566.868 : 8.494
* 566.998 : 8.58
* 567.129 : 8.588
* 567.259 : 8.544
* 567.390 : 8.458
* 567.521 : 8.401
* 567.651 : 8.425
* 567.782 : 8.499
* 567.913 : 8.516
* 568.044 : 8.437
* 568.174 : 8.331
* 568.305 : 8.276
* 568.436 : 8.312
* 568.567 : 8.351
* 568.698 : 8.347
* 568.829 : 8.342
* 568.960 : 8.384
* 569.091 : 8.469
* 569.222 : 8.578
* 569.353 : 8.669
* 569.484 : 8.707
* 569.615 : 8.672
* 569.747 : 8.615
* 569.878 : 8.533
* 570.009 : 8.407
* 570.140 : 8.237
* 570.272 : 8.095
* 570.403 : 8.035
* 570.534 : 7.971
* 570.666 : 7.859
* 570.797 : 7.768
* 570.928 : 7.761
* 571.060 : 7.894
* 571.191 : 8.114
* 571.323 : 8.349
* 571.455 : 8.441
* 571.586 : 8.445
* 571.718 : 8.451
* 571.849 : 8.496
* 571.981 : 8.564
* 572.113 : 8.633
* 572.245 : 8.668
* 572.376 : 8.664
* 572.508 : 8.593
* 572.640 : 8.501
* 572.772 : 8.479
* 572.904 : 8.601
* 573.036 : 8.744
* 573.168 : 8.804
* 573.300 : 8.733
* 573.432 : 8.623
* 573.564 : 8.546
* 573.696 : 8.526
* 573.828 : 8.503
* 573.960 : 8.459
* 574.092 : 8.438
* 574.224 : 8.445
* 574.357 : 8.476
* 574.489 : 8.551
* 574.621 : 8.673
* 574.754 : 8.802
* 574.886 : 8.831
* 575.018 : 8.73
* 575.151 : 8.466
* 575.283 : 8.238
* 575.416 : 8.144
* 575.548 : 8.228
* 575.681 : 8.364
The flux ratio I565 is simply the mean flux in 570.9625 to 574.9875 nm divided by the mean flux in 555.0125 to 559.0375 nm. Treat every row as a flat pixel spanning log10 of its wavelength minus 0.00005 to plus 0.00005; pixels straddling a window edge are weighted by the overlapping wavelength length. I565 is 1.0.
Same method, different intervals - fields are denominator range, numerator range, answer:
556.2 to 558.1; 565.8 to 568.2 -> 1.00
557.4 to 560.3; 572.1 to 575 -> 1.05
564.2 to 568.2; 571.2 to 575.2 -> 1.03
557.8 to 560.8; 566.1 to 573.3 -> 1.02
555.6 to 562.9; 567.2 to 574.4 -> 1.01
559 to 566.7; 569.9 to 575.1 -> 1.02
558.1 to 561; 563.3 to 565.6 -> 1.01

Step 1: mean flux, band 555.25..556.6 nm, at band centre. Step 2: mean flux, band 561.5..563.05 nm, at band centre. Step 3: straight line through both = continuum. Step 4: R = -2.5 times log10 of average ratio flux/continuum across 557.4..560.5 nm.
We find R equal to 0.02 mag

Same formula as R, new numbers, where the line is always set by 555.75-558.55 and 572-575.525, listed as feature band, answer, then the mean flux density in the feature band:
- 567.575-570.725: 0.02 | 8.38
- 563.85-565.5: 0.01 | 8.36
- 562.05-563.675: 0.00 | 8.42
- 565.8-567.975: 0.02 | 8.33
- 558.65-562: 0.02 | 8.25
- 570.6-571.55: 0.06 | 8.04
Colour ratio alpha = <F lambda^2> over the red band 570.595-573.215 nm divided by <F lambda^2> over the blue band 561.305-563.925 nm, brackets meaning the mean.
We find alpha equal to 1.0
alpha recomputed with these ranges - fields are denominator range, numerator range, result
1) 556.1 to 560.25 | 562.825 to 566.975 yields 1.03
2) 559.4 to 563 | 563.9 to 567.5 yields 1.02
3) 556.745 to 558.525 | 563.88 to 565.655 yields 1.03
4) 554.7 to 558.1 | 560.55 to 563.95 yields 1.01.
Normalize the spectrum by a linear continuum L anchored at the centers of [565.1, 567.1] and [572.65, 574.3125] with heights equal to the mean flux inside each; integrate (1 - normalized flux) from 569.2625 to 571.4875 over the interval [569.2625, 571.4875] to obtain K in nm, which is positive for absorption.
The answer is 0.05 nm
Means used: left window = 8.24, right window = 8.57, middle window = 8.24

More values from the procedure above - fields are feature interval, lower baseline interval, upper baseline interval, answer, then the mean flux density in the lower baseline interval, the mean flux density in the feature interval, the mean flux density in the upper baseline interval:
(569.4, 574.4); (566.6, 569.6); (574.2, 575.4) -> 0.06 nm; 8.46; 8.42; 8.56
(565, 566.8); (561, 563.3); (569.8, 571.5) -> 0.01 nm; 8.35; 8.2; 8.11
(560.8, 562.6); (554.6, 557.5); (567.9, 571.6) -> 0.03 nm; 8.48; 8.28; 8.3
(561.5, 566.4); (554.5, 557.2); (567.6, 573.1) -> 0.09 nm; 8.52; 8.29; 8.39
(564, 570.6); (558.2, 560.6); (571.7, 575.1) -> 0.06 nm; 8.2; 8.35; 8.6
